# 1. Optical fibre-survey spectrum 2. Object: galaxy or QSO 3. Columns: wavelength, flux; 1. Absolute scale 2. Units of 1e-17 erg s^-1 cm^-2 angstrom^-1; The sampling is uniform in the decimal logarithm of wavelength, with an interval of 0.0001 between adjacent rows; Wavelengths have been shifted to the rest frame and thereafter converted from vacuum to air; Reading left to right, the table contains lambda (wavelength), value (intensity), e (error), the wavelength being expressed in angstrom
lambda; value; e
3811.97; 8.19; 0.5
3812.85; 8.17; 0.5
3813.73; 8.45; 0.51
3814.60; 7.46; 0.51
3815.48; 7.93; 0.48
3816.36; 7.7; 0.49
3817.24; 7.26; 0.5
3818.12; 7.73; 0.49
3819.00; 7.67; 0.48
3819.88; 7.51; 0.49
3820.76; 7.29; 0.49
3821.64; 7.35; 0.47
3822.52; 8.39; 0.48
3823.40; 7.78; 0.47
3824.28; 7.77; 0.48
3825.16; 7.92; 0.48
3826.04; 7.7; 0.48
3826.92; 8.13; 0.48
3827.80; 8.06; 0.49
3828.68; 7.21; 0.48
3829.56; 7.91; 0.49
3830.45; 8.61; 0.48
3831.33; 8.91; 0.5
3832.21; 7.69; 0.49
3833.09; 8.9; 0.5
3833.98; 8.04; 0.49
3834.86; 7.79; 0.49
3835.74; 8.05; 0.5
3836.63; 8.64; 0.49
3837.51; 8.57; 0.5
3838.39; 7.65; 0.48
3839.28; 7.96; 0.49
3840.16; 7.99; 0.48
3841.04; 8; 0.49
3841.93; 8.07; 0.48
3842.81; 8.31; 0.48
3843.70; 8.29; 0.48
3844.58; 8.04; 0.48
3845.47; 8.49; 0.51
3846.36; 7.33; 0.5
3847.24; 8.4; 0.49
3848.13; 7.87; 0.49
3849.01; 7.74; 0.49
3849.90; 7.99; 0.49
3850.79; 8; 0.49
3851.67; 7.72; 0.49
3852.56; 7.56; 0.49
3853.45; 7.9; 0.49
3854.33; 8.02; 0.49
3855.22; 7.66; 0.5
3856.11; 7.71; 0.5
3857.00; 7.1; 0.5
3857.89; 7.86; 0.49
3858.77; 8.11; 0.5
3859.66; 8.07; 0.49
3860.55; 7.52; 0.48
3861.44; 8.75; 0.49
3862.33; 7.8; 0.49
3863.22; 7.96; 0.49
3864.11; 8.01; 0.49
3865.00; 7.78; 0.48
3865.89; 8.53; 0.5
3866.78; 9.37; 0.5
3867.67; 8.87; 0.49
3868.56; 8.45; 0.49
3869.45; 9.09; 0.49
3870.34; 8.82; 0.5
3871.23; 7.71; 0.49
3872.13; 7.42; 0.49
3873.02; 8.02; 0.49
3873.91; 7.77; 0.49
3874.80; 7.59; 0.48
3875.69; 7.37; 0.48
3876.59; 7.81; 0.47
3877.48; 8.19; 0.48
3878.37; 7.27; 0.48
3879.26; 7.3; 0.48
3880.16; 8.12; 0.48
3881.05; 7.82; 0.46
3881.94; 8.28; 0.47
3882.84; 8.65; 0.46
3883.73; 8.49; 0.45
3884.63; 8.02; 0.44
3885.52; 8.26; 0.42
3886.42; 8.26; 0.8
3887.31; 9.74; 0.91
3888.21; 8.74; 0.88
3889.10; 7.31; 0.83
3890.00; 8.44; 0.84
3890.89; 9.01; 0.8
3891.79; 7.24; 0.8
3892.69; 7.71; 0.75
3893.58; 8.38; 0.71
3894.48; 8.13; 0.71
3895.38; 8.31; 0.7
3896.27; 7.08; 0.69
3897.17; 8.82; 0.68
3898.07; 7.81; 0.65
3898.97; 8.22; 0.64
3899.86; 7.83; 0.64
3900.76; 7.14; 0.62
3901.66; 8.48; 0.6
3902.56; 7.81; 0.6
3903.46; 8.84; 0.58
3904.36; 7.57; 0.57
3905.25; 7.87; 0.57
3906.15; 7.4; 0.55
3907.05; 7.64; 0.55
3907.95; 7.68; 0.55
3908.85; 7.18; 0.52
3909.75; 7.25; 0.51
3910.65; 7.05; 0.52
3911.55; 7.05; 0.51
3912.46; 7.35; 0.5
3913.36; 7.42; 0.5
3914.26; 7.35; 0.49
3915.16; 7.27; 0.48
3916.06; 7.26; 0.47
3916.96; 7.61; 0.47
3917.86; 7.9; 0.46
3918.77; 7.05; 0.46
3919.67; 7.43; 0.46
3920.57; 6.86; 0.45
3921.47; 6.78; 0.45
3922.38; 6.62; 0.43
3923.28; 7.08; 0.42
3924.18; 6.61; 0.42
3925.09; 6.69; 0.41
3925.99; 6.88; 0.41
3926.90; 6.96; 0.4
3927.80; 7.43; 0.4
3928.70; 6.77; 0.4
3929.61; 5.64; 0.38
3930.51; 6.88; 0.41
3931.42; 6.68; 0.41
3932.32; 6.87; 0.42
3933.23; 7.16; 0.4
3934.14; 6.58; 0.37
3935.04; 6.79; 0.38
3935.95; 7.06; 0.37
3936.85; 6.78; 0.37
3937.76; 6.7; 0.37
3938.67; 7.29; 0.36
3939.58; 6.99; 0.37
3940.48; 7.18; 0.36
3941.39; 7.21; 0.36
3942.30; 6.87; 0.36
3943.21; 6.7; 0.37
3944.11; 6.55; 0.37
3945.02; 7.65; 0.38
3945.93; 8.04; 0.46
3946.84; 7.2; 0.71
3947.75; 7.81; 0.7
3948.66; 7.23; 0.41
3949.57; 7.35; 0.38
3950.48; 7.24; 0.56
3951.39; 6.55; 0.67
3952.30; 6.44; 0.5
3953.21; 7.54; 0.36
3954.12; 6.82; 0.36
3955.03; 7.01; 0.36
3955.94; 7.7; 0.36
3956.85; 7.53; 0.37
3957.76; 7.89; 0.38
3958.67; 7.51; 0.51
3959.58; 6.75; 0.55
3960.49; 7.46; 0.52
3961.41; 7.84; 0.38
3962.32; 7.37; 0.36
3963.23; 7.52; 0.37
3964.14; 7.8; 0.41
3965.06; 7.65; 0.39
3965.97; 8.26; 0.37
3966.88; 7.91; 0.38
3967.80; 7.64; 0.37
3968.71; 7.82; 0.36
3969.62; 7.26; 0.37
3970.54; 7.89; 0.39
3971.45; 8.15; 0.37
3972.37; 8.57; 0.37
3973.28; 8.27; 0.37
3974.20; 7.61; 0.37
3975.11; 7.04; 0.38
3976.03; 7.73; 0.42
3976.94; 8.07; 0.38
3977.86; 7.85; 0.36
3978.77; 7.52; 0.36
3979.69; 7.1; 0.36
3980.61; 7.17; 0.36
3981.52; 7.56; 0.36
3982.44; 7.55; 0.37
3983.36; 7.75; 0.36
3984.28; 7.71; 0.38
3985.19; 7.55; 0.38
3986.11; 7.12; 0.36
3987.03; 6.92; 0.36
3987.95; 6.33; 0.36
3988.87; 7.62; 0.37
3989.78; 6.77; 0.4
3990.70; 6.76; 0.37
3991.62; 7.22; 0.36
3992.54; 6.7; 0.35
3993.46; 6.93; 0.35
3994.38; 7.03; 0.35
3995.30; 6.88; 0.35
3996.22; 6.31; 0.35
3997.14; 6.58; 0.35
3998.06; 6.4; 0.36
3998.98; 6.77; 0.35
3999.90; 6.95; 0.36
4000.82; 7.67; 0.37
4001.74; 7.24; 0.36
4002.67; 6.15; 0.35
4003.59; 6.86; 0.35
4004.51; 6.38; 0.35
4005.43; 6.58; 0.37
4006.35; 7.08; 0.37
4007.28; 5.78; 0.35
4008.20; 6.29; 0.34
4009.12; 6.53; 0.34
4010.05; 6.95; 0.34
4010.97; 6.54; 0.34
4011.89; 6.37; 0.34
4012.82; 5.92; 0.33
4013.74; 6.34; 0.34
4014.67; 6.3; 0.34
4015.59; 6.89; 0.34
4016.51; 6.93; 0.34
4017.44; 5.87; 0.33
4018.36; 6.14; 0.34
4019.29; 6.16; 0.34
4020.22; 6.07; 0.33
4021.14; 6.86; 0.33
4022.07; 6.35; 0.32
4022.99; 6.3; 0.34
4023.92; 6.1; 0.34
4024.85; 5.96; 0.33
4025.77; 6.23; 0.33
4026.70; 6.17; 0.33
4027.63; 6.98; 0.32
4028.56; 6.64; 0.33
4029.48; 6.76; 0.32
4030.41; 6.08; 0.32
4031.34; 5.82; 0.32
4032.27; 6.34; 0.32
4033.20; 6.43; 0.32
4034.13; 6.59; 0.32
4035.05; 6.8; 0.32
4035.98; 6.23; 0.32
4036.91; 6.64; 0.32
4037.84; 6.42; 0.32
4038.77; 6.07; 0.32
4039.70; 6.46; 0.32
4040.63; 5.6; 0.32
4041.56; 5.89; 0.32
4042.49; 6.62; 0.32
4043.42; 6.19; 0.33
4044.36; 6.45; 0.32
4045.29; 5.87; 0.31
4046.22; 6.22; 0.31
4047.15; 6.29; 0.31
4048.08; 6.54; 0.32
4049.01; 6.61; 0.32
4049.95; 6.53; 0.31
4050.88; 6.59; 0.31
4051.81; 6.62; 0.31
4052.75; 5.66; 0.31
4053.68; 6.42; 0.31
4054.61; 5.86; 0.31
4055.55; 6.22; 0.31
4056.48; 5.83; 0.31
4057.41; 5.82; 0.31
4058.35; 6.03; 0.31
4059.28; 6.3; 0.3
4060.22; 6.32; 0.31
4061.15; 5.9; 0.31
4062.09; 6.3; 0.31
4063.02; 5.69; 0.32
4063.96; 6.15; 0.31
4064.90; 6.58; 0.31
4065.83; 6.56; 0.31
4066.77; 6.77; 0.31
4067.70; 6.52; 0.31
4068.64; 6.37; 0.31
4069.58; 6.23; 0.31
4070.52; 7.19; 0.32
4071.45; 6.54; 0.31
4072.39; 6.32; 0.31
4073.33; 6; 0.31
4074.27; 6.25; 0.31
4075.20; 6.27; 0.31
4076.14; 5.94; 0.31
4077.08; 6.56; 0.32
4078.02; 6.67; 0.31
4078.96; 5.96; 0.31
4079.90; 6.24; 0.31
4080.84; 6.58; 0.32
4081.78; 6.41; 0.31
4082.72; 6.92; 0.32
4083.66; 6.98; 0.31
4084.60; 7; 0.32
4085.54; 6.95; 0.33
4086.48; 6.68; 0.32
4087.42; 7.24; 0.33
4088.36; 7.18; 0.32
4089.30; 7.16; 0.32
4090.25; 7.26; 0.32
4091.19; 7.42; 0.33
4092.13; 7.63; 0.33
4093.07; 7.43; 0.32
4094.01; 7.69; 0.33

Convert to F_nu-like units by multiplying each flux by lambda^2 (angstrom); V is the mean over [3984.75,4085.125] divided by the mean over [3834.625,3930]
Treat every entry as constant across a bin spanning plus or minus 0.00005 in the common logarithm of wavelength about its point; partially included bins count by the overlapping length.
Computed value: 0.9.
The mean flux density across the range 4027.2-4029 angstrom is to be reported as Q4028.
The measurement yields 6.8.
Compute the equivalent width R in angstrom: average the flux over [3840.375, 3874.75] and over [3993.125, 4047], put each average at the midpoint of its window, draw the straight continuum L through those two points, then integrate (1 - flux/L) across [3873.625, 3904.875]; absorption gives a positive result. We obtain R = -1.28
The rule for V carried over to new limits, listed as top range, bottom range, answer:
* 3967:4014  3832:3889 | 0.94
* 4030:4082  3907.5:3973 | 0.92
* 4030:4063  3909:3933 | 0.95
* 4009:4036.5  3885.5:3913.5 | 0.86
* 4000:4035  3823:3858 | 0.89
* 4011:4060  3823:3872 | 0.86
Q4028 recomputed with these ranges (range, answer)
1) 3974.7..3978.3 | 7.67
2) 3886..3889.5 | 8.54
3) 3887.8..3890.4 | 8.15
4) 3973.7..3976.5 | 7.48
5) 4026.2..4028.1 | 6.54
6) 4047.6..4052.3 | 6.57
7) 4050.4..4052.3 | 6.59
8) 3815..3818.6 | 7.64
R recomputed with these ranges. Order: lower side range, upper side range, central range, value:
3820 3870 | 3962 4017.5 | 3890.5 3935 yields 1.3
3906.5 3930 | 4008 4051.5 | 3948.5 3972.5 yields -2.4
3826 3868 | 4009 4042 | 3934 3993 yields -3.6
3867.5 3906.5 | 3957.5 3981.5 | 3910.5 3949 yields 4.0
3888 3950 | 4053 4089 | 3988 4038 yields 1.7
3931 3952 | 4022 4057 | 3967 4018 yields -2.9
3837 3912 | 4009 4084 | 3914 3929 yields 0.9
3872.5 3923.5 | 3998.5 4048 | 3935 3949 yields 0.3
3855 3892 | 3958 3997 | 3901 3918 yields 0.7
